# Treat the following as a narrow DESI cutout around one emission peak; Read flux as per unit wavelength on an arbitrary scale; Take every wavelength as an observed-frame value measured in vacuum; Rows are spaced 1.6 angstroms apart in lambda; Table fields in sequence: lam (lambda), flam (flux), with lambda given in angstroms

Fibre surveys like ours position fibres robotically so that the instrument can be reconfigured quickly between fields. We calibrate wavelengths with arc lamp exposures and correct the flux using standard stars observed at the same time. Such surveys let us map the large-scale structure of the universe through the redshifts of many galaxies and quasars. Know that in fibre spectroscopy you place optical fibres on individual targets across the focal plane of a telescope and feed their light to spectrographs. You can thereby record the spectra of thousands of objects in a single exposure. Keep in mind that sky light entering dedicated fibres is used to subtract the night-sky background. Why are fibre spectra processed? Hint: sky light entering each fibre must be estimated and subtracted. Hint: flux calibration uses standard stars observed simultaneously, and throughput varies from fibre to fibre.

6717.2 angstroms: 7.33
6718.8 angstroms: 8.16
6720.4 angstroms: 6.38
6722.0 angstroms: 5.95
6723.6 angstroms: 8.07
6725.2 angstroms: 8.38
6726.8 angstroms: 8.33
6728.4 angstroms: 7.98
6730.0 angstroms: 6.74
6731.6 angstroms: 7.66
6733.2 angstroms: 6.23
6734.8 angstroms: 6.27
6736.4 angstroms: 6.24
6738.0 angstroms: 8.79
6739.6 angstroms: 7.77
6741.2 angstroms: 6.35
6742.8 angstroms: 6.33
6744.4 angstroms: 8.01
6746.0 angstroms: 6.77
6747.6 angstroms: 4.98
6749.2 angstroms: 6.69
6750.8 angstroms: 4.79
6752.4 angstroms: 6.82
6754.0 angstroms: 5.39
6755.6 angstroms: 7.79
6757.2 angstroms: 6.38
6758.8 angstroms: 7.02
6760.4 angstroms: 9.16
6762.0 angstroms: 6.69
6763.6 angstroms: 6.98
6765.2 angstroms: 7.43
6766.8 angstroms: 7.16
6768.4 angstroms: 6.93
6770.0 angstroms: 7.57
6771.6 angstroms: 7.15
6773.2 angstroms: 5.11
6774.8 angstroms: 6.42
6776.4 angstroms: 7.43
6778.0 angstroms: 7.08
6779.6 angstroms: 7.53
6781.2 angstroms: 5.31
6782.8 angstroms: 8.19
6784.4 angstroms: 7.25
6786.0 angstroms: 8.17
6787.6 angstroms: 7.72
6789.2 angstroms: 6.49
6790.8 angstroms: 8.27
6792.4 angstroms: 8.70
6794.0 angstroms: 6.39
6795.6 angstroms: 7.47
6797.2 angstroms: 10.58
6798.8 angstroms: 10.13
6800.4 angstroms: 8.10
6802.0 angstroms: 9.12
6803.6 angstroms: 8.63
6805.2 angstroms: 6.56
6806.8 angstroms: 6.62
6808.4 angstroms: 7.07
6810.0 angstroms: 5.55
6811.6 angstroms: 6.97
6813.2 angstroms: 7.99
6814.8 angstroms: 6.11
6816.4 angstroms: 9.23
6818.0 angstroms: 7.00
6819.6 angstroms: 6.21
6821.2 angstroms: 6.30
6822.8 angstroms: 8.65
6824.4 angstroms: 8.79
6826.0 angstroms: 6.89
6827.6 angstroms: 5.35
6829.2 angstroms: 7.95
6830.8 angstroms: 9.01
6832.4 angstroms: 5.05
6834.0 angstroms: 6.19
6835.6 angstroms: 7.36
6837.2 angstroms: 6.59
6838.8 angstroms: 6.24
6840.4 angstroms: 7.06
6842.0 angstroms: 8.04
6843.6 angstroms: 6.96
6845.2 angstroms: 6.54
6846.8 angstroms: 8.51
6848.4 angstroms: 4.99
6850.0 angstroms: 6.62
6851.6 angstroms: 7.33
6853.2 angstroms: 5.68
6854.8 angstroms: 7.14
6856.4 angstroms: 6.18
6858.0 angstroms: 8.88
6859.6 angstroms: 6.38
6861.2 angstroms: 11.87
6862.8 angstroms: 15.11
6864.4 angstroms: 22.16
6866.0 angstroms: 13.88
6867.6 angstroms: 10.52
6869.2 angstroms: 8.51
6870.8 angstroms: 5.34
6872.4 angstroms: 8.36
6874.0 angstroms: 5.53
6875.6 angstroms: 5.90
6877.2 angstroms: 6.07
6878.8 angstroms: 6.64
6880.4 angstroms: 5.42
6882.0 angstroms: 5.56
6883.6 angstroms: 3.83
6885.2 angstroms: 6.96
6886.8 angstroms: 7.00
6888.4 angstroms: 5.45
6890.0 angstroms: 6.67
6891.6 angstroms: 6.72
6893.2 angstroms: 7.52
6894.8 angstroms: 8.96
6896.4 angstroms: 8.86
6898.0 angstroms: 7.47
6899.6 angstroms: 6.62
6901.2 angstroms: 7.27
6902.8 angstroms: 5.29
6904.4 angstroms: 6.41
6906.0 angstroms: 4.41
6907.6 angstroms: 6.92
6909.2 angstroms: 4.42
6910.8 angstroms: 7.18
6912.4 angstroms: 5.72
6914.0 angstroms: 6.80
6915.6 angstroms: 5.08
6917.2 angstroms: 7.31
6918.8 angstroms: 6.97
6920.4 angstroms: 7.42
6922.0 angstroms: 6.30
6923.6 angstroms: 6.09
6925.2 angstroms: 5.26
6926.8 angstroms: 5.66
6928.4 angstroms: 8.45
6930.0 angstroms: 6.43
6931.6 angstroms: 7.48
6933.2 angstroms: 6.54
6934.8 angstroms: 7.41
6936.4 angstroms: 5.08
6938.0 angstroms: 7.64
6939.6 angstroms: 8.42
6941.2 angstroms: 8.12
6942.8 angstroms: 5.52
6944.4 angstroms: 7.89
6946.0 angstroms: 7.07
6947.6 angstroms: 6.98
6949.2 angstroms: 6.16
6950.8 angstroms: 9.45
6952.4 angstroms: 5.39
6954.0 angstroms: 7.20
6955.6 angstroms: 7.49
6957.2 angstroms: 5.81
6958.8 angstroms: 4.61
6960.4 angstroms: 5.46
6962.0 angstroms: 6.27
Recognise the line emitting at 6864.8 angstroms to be [O III]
